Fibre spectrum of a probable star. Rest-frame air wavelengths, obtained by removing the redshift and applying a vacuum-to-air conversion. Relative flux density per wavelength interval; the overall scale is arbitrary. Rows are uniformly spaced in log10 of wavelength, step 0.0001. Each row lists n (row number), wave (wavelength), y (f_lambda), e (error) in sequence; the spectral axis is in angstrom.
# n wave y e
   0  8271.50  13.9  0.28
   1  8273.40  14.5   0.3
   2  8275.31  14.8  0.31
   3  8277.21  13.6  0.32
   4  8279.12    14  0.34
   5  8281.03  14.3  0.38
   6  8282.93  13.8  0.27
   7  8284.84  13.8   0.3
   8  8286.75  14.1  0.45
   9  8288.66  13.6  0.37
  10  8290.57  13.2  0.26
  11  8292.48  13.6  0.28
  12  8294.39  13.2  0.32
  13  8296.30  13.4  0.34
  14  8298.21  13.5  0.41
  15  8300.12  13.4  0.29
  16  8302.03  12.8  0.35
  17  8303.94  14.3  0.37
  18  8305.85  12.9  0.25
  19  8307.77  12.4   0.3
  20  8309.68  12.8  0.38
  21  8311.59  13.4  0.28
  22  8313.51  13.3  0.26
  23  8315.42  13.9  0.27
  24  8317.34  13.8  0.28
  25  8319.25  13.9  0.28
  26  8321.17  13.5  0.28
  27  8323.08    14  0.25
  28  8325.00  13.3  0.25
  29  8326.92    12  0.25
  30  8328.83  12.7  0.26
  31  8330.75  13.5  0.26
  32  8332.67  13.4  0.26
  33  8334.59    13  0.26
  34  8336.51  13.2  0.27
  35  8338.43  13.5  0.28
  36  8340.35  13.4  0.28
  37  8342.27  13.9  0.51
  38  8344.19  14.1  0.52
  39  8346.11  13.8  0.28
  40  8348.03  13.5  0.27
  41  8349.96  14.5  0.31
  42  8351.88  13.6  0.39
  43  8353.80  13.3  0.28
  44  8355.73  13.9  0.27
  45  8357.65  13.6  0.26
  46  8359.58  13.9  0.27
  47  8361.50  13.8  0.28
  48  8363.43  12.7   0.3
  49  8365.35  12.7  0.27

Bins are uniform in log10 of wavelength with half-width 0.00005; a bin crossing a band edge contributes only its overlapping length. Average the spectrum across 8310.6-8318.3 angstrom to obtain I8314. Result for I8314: 13.6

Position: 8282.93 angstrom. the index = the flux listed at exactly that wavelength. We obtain 13.8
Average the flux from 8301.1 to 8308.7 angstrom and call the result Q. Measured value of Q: 13.1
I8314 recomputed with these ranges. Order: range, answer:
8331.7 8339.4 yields 13.3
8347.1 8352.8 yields 13.9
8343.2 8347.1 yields 14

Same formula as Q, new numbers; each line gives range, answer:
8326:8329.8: 12.4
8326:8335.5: 12.9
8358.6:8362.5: 13.8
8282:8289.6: 13.8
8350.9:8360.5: 13.7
